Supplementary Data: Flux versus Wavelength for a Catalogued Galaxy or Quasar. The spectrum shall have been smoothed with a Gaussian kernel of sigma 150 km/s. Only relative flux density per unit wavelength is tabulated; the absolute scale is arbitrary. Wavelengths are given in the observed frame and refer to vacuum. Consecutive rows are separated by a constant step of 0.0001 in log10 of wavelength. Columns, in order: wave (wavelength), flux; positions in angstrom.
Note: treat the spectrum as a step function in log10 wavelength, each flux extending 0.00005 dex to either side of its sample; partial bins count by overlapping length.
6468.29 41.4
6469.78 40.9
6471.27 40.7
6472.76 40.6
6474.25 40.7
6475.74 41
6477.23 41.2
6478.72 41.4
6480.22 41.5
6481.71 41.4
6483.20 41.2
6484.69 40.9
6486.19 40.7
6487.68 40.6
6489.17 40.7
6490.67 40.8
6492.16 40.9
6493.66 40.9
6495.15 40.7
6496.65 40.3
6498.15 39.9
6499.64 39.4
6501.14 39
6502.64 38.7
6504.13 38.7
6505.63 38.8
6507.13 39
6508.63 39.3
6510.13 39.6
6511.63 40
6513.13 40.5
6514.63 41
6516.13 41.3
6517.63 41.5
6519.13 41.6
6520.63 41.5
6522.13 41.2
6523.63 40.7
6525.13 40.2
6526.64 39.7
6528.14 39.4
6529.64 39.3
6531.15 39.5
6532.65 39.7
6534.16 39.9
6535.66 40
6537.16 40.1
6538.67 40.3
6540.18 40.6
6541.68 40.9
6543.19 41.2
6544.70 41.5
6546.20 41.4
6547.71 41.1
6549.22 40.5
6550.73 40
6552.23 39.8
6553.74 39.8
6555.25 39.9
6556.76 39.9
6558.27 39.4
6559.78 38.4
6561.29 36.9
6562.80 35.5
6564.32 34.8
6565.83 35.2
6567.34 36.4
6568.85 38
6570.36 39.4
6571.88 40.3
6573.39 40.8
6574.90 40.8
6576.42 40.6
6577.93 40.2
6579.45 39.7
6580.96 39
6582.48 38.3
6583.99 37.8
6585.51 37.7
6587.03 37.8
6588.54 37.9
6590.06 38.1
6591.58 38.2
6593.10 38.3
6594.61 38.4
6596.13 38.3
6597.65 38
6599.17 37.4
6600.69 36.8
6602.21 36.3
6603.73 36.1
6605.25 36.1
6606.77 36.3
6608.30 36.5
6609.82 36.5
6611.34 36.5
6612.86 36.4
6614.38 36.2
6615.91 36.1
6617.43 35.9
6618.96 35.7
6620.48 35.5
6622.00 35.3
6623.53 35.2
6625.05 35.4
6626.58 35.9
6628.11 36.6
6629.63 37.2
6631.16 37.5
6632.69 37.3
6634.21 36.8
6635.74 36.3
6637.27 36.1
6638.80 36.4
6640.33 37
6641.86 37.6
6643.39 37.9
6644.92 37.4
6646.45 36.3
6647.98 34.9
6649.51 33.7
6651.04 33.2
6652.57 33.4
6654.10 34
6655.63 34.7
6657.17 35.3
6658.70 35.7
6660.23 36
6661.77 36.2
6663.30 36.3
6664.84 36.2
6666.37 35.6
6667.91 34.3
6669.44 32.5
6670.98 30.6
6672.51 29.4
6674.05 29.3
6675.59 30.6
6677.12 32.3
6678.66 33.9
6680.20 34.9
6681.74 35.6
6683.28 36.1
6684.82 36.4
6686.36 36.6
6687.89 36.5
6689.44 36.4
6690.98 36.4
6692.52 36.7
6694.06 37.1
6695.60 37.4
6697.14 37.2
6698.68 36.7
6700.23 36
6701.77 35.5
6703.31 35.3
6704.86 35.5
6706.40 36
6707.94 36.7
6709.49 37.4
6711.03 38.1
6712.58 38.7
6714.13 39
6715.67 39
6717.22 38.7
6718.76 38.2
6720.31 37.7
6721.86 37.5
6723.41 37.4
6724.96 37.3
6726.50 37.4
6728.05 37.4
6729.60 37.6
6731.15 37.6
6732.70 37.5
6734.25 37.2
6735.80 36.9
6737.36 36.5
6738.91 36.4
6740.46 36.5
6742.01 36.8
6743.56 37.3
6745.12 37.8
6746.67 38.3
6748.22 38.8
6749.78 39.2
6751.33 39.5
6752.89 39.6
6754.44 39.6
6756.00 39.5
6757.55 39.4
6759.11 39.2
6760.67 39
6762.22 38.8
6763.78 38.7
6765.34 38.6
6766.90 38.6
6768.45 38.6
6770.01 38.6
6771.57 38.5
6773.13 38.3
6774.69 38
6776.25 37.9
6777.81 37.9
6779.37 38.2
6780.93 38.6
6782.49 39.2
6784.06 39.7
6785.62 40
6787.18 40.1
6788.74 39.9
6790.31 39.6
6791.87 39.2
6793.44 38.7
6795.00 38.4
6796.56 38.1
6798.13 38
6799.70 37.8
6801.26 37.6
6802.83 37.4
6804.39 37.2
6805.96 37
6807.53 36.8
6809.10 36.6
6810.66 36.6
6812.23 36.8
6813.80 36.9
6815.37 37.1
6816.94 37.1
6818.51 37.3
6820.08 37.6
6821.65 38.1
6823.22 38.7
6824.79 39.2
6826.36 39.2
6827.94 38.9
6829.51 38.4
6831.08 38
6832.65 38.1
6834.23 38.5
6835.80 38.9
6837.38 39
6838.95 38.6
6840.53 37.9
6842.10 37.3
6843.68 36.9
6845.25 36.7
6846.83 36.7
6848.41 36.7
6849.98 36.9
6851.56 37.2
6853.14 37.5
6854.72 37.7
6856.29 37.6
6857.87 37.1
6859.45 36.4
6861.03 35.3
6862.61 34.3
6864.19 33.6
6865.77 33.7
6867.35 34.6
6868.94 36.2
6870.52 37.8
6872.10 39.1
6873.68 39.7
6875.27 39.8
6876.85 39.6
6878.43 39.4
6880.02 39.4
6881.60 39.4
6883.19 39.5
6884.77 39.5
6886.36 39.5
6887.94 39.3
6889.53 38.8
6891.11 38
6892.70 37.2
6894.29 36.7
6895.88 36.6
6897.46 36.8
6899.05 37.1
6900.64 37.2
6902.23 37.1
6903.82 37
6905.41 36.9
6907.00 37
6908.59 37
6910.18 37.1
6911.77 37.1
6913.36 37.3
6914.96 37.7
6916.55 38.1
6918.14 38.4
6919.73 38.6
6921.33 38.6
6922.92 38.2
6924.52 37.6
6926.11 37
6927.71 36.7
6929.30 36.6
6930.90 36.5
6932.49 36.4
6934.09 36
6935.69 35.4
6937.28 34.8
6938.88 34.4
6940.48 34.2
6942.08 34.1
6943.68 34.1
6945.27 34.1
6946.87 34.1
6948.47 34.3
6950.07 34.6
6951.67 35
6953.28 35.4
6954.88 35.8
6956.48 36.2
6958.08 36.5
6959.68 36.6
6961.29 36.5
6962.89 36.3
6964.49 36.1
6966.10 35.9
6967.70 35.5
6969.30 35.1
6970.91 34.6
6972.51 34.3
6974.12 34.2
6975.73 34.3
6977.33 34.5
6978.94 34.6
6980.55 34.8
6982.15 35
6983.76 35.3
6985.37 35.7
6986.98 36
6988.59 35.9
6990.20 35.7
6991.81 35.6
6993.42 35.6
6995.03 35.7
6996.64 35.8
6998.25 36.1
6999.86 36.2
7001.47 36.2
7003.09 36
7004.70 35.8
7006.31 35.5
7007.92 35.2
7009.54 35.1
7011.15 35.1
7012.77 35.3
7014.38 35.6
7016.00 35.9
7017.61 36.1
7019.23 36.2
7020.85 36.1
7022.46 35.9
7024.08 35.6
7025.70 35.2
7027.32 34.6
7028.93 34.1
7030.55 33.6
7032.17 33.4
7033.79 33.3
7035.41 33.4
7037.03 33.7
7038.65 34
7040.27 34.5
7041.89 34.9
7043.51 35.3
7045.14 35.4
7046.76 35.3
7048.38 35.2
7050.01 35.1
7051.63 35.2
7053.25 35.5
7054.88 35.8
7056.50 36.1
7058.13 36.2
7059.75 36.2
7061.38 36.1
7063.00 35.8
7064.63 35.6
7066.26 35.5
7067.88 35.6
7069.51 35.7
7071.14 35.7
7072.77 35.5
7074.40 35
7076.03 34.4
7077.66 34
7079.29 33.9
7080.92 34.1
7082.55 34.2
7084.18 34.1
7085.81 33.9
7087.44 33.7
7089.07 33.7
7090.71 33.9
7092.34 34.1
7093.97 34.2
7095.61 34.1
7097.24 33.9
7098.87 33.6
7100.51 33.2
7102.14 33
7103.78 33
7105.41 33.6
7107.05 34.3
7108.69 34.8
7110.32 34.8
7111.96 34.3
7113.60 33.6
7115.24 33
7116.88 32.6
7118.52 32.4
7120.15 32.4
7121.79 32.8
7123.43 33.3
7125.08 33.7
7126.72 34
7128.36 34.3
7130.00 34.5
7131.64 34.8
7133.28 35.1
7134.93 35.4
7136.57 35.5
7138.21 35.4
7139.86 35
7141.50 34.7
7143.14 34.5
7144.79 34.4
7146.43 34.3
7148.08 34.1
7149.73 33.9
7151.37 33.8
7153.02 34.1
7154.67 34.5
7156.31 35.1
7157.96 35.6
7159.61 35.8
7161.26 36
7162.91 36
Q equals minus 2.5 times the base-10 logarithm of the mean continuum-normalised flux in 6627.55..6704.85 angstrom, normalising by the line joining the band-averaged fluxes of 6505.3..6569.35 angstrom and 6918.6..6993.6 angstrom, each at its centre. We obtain 0.09 mag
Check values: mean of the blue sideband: 39.7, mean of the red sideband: 35.6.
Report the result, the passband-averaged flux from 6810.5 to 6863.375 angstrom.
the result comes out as 37.5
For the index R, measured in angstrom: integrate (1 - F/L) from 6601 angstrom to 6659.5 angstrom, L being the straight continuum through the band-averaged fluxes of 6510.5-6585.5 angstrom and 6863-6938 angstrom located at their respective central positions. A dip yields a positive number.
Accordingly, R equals 4.8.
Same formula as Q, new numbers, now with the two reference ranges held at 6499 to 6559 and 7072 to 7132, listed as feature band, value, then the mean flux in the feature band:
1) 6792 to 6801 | -0.030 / 38.2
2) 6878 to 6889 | -0.090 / 39.4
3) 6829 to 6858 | -0.029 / 37.7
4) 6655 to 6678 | 0.150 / 33.7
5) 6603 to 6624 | 0.092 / 36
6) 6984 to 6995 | -0.019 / 35.7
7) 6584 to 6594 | 0.042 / 38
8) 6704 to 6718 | 0.014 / 37.7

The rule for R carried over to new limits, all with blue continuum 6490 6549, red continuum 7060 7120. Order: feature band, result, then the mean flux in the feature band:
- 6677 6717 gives 1.9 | 36.5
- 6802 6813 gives 0.1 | 36.9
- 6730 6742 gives 0.3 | 36.9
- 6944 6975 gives 0.3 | 35.3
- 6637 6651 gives 1.0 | 36.2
